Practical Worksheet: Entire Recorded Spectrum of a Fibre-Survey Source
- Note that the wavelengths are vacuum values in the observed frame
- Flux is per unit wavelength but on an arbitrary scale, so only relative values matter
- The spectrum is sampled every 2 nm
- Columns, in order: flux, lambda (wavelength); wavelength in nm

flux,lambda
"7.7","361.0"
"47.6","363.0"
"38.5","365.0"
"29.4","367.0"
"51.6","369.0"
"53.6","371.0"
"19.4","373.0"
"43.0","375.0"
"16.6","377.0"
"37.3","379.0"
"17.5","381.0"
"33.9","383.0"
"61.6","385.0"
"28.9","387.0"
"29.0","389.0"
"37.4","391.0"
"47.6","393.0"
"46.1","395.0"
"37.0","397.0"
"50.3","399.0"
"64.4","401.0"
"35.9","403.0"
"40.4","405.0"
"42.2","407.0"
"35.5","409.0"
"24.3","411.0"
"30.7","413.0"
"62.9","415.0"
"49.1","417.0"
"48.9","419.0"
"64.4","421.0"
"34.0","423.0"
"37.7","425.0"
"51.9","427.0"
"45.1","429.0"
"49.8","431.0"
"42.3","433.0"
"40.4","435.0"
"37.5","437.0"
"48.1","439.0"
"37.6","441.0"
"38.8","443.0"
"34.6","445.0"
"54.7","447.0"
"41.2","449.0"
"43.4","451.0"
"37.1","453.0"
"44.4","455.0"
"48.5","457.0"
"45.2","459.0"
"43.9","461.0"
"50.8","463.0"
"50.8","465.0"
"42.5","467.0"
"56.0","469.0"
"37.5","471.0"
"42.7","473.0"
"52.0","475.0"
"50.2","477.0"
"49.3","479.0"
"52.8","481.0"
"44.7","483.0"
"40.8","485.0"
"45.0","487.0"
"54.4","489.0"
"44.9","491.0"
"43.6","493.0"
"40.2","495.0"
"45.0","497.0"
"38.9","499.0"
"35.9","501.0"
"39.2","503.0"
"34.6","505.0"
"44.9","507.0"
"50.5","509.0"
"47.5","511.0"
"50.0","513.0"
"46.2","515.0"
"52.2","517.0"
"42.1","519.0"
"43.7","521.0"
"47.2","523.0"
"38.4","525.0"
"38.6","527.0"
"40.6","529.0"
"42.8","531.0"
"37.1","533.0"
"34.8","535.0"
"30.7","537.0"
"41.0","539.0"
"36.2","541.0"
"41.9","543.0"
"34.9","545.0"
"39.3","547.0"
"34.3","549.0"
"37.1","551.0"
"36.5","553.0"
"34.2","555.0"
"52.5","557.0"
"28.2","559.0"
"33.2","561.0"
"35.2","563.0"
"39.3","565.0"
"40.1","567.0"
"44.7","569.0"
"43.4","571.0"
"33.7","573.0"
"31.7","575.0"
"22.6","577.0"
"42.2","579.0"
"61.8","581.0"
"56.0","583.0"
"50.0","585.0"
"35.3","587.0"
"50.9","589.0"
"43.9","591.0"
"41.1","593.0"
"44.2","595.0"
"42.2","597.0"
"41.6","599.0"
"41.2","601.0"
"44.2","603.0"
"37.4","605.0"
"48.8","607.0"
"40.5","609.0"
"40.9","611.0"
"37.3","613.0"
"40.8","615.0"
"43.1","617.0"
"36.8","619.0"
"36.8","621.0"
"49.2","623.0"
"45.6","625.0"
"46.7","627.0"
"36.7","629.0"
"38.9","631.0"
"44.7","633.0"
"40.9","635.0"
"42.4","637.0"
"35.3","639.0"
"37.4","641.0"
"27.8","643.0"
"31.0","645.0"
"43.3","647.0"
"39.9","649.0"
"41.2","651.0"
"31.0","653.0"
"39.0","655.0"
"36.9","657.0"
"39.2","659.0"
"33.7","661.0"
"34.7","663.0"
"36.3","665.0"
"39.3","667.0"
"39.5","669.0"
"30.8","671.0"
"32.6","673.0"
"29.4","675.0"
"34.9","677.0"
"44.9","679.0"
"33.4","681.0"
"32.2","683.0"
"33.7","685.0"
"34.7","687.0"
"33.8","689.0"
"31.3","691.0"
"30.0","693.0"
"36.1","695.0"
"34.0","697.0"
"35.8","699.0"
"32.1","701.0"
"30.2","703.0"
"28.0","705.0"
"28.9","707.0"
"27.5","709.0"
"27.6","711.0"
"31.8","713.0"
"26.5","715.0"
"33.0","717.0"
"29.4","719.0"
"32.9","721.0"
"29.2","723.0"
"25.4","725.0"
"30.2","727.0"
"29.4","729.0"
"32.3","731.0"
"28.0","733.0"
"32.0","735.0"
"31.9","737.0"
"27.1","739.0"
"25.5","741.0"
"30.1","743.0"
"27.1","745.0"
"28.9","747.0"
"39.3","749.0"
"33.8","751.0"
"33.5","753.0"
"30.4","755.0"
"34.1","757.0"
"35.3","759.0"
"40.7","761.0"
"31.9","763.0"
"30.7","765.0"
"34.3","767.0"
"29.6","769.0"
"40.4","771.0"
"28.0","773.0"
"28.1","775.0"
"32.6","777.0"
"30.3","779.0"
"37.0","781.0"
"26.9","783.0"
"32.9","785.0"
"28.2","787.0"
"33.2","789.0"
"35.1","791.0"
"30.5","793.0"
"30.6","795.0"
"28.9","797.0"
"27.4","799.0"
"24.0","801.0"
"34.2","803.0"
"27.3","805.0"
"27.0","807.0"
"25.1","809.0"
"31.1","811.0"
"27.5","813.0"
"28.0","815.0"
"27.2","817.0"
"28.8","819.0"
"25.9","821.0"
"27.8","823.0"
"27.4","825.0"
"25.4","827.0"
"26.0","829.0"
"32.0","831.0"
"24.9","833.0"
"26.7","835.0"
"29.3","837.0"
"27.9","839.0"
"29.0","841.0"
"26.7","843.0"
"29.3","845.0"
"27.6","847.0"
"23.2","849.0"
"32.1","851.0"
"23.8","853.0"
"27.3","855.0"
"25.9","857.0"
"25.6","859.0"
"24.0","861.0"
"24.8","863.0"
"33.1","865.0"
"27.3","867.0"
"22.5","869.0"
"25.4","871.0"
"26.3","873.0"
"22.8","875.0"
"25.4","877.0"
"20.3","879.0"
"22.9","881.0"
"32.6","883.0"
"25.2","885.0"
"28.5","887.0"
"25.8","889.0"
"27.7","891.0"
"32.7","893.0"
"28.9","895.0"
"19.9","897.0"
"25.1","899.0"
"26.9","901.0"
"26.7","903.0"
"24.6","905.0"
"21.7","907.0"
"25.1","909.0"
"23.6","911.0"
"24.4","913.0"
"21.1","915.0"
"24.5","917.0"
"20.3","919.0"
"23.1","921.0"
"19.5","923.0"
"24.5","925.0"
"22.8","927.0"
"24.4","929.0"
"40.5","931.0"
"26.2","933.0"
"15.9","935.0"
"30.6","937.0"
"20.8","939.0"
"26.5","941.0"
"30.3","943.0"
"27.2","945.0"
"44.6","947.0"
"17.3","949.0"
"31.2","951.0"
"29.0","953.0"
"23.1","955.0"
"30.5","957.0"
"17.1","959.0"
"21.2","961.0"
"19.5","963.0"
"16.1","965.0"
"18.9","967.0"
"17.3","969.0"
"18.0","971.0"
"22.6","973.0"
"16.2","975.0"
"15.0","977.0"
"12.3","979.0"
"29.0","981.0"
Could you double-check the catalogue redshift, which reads 0.034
